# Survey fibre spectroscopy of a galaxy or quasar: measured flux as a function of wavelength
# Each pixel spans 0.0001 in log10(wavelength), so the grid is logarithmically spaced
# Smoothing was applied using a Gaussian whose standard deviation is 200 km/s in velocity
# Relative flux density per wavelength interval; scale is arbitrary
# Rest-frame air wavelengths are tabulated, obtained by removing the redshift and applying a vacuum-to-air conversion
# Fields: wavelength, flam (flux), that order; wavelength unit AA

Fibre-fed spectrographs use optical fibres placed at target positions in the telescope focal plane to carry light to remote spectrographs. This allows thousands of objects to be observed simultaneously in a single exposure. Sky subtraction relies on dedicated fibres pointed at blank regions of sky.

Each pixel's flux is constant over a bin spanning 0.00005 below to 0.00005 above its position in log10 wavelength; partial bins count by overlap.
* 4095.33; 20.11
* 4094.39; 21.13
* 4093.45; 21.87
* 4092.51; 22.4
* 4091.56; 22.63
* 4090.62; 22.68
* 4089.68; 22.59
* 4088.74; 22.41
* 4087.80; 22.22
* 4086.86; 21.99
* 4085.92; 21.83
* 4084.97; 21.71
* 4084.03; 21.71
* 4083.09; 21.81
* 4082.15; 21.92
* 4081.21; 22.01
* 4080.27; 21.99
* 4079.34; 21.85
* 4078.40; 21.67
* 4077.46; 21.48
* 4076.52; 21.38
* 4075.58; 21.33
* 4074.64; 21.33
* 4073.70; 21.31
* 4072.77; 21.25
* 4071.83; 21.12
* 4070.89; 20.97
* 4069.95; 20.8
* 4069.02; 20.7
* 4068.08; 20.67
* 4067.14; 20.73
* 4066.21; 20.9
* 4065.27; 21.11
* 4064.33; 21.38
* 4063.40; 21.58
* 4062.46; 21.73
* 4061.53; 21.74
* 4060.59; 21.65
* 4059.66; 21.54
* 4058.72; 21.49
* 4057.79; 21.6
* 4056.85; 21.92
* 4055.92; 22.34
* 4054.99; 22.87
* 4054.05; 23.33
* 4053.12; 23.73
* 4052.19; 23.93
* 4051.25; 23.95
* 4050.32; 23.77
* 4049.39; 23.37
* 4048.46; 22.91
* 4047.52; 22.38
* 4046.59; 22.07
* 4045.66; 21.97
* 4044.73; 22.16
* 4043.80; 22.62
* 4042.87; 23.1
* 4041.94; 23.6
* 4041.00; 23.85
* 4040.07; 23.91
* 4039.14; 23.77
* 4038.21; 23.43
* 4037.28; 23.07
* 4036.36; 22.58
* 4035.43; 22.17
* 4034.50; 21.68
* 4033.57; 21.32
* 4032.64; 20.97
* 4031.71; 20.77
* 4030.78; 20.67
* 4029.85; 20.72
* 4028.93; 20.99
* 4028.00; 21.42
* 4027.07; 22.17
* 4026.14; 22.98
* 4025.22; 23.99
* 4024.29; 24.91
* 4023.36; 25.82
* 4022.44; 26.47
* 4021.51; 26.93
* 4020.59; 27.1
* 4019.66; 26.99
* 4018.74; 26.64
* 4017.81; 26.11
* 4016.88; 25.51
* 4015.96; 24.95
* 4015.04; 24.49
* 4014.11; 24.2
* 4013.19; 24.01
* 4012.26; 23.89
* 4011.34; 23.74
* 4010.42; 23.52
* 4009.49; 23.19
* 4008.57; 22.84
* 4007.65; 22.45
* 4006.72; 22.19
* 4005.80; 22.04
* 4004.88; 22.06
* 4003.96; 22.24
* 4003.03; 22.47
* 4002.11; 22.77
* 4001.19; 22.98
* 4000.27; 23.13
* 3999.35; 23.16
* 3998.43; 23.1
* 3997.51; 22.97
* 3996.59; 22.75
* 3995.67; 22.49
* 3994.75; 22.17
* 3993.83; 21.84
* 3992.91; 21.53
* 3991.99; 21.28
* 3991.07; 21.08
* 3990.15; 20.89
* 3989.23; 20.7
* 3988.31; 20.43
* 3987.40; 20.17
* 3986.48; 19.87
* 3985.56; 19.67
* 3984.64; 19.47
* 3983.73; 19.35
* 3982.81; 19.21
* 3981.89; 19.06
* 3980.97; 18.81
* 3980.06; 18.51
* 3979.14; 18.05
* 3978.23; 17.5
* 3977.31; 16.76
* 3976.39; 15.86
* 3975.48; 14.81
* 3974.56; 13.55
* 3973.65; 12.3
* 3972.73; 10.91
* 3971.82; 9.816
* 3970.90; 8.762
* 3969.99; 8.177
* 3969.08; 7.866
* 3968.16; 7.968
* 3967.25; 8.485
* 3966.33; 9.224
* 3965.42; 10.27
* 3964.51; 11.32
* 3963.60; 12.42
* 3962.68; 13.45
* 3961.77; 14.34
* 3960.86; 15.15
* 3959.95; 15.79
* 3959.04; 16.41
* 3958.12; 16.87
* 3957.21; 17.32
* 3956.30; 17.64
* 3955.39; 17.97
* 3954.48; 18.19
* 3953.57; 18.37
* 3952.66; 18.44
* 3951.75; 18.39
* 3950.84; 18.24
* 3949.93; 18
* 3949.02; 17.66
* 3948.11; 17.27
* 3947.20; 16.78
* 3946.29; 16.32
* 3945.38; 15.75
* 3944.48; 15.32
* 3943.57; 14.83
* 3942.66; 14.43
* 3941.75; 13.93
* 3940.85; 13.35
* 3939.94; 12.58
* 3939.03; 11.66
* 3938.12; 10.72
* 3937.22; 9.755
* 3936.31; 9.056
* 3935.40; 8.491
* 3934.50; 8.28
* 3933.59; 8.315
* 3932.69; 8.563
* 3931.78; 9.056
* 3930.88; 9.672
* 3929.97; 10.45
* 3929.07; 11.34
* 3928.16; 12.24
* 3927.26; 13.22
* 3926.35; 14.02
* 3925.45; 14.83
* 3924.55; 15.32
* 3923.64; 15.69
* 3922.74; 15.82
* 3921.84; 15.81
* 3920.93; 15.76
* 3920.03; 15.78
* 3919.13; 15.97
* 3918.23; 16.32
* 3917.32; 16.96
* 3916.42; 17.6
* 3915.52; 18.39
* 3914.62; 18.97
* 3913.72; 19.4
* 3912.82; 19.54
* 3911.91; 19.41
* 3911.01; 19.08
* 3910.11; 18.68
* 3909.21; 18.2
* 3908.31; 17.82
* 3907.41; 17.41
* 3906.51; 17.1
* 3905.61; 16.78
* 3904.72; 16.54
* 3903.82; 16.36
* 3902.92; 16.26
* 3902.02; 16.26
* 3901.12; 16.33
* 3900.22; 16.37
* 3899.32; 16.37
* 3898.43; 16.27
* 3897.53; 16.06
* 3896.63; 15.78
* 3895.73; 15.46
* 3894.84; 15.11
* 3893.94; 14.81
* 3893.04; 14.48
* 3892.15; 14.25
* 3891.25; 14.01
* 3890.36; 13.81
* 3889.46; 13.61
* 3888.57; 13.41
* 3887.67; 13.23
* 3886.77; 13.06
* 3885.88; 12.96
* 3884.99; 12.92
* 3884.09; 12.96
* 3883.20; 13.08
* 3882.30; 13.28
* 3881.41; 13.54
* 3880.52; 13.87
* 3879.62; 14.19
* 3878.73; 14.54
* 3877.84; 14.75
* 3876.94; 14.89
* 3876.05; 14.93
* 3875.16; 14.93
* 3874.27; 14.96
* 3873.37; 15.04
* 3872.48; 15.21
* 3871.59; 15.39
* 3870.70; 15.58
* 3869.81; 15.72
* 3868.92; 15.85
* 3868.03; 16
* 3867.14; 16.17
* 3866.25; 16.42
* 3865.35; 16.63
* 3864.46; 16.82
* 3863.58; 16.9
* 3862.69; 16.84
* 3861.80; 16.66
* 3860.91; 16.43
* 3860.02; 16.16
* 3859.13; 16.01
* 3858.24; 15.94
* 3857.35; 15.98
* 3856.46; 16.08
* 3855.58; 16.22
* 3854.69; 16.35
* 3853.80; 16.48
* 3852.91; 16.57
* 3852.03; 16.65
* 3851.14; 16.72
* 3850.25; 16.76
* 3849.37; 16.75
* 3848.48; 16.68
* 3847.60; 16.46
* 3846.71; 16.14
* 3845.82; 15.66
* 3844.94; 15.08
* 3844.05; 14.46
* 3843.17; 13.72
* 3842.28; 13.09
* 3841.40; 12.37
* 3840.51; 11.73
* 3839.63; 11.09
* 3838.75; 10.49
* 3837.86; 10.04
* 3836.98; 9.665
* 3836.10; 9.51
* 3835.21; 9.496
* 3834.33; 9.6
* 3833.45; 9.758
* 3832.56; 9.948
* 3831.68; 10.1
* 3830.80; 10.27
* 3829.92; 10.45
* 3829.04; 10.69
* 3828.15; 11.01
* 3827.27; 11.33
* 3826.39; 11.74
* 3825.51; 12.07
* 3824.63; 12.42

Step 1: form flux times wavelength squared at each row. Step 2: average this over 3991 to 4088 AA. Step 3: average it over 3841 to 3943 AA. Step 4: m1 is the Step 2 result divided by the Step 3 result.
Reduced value 1.63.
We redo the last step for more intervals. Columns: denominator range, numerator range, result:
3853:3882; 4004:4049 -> 1.62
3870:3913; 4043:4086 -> 1.55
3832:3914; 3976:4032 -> 1.58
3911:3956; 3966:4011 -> 1.30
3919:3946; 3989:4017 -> 1.87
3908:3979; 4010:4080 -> 1.67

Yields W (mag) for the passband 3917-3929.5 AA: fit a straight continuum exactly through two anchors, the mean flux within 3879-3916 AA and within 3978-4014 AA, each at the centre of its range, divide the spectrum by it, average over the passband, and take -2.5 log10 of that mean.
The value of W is 0.16 mag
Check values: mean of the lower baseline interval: 15.7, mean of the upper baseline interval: 21.5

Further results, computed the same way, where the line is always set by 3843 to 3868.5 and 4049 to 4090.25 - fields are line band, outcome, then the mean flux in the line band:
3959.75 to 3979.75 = 0.477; 12.4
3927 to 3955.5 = 0.336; 13.6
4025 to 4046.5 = -0.067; 22.3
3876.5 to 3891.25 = 0.237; 13.6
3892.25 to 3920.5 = 0.040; 16.9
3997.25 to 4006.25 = -0.133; 22.7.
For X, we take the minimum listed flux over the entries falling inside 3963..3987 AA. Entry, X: 7.866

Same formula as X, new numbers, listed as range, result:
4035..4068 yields 20.73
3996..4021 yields 22.04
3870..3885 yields 12.92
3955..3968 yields 8.485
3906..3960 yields 8.28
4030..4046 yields 20.67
